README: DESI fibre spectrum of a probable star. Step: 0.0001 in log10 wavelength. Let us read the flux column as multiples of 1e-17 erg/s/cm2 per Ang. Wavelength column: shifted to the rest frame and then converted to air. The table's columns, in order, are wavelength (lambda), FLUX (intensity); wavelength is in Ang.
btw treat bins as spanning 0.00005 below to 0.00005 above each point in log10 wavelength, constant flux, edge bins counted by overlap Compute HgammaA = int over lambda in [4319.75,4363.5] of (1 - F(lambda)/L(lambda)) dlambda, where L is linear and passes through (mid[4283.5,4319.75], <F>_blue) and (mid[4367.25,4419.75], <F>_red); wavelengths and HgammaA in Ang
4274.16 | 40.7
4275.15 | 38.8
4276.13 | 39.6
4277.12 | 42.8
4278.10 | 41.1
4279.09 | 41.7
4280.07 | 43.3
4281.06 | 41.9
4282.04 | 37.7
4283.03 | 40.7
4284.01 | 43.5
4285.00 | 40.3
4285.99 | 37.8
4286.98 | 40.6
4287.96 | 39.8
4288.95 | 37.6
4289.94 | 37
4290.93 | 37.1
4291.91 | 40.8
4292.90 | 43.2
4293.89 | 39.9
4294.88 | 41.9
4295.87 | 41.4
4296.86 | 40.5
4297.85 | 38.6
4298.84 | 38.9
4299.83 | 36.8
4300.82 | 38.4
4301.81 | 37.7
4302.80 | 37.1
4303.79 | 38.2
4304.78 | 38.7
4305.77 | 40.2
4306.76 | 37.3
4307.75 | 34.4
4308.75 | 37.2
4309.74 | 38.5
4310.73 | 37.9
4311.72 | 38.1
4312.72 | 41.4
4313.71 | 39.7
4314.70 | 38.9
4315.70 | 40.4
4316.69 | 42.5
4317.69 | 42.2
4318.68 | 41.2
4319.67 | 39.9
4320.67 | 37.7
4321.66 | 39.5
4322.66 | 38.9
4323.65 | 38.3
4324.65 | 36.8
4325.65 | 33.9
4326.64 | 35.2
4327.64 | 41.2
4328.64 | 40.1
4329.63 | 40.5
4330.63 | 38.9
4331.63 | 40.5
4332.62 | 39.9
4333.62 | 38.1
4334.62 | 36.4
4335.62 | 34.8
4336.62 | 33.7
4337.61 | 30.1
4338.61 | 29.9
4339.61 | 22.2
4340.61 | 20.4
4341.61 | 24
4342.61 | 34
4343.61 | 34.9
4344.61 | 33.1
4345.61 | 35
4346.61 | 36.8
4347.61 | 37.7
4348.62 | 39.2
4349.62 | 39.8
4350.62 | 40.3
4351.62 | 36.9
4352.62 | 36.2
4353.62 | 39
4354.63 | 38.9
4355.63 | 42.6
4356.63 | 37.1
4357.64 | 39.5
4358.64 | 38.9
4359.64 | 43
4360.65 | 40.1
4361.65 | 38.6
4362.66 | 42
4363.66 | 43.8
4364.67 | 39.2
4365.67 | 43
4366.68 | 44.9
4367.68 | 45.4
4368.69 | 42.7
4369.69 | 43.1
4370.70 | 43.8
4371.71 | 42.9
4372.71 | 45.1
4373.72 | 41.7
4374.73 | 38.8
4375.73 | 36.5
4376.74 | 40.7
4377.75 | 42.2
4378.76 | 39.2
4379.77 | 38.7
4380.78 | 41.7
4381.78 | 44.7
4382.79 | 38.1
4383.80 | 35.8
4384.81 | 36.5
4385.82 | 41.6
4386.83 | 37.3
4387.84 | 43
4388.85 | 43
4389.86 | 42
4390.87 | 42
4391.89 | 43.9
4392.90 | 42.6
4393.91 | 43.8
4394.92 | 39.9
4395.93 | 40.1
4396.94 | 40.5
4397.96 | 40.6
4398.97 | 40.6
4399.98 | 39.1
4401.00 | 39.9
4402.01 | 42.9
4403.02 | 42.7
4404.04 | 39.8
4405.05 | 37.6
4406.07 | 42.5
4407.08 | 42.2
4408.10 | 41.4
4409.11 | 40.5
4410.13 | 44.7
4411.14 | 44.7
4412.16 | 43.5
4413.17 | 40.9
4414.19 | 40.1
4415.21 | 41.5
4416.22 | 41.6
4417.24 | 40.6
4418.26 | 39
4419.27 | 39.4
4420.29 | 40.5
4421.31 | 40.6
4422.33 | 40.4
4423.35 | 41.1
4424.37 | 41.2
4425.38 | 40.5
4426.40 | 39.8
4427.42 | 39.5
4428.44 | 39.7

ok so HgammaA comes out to 3.8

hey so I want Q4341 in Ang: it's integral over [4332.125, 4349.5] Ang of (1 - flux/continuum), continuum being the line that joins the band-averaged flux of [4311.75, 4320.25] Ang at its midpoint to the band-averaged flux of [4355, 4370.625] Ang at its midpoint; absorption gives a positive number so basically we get 3.4 Ang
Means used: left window 40.6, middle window 33.1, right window 41.6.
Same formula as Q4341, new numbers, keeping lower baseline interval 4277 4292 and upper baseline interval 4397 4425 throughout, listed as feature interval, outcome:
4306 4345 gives 3.8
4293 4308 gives 0.5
